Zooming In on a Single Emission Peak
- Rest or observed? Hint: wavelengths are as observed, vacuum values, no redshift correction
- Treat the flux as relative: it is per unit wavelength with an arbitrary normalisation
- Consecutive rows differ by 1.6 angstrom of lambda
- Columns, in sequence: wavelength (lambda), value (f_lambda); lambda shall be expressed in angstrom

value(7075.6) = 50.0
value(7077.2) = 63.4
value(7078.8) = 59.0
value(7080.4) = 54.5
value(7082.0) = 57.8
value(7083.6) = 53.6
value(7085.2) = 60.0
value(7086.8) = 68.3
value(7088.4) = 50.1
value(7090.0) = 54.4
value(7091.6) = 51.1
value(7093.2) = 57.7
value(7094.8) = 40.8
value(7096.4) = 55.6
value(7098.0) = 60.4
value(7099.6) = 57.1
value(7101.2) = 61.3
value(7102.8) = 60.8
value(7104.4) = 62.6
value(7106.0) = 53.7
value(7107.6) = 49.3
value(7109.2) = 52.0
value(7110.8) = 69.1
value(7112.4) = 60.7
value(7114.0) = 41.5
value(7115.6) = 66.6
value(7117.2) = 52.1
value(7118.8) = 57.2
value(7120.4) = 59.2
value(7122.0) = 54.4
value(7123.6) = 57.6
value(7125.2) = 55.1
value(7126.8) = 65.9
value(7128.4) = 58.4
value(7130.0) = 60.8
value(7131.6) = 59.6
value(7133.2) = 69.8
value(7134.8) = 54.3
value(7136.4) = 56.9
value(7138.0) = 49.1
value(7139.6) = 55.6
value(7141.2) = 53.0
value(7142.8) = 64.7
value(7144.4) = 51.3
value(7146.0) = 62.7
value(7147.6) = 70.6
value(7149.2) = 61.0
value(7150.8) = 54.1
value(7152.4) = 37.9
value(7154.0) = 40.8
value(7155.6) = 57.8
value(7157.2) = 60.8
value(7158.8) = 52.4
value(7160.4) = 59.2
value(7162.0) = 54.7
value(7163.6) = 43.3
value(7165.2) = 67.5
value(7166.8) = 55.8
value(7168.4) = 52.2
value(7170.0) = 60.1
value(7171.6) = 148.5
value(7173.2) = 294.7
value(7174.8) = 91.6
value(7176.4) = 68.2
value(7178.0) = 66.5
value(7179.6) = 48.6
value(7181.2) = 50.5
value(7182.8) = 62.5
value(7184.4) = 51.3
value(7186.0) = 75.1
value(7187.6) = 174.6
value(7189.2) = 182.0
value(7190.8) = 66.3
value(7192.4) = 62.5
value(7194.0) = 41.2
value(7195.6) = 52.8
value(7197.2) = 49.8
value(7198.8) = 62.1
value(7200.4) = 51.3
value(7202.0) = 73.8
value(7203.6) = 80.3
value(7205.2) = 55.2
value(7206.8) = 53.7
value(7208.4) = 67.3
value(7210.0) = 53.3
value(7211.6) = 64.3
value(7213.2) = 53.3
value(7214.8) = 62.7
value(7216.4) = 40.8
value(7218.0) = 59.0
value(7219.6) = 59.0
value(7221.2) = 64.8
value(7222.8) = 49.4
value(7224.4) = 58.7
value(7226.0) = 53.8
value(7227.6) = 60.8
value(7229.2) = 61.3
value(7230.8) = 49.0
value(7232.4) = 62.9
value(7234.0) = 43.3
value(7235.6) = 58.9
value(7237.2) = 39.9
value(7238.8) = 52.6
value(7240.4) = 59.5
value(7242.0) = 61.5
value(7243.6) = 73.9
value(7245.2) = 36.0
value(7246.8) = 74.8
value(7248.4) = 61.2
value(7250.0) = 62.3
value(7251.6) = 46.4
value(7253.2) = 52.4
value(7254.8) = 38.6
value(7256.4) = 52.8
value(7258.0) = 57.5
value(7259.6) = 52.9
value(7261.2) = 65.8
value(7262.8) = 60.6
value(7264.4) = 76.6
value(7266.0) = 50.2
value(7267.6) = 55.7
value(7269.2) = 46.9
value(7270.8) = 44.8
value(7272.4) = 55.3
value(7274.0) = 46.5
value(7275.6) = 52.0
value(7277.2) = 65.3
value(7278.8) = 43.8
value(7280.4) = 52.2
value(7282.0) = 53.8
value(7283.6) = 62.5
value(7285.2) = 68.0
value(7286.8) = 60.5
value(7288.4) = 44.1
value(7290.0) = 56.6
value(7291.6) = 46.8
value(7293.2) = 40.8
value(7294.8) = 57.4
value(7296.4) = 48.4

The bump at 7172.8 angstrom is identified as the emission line [S II] 6716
